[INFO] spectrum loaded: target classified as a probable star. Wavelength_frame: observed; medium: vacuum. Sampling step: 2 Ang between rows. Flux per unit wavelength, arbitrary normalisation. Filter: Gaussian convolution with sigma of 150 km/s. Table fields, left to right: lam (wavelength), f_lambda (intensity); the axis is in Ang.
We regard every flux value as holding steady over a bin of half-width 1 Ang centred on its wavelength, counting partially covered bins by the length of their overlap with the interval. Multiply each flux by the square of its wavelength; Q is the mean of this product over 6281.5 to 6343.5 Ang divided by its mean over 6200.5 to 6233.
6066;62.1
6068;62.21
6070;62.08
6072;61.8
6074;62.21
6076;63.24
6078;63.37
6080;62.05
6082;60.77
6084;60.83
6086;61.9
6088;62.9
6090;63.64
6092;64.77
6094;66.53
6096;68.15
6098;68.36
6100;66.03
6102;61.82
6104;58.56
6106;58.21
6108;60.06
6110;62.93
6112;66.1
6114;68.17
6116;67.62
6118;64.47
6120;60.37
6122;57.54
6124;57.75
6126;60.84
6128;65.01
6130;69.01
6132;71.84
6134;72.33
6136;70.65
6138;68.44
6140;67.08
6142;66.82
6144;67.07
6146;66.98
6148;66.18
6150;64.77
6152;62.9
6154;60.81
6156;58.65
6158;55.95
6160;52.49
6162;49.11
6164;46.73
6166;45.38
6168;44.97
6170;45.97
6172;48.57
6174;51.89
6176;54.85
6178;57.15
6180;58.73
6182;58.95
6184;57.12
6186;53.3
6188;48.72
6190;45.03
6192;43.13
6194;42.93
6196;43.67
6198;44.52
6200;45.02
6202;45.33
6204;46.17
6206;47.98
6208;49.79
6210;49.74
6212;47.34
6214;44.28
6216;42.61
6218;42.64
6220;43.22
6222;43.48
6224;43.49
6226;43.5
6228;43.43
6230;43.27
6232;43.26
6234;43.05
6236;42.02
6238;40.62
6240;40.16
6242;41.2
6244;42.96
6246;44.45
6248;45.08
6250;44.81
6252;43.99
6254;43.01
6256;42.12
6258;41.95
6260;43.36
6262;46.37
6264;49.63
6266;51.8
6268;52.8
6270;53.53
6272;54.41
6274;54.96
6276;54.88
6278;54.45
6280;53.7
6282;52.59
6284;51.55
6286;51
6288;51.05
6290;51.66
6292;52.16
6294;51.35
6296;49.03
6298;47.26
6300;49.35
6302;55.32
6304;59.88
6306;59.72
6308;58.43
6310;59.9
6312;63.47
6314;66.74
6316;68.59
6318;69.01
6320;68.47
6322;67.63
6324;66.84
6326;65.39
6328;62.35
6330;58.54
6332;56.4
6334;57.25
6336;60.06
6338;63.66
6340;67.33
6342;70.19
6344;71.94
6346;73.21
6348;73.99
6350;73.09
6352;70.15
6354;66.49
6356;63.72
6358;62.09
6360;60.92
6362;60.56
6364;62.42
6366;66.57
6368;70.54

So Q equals 1.36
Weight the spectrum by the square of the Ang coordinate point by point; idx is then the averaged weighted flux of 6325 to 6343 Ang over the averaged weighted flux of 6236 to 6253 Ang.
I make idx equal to 1.5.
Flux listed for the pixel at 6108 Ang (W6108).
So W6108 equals 60.06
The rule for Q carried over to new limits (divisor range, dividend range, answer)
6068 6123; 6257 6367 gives 1.00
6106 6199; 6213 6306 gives 0.85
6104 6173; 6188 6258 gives 0.74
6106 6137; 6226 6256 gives 0.69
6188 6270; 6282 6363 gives 1.41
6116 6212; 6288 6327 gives 1.11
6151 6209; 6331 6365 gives 1.37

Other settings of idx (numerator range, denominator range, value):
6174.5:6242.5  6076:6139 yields 0.75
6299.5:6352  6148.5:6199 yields 1.30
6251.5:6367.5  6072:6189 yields 1.02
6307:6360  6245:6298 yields 1.35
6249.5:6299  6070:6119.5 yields 0.83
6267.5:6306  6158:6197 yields 1.09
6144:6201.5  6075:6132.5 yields 0.85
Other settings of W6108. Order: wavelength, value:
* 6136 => 70.65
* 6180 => 58.73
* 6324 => 66.84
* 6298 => 47.26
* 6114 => 68.17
